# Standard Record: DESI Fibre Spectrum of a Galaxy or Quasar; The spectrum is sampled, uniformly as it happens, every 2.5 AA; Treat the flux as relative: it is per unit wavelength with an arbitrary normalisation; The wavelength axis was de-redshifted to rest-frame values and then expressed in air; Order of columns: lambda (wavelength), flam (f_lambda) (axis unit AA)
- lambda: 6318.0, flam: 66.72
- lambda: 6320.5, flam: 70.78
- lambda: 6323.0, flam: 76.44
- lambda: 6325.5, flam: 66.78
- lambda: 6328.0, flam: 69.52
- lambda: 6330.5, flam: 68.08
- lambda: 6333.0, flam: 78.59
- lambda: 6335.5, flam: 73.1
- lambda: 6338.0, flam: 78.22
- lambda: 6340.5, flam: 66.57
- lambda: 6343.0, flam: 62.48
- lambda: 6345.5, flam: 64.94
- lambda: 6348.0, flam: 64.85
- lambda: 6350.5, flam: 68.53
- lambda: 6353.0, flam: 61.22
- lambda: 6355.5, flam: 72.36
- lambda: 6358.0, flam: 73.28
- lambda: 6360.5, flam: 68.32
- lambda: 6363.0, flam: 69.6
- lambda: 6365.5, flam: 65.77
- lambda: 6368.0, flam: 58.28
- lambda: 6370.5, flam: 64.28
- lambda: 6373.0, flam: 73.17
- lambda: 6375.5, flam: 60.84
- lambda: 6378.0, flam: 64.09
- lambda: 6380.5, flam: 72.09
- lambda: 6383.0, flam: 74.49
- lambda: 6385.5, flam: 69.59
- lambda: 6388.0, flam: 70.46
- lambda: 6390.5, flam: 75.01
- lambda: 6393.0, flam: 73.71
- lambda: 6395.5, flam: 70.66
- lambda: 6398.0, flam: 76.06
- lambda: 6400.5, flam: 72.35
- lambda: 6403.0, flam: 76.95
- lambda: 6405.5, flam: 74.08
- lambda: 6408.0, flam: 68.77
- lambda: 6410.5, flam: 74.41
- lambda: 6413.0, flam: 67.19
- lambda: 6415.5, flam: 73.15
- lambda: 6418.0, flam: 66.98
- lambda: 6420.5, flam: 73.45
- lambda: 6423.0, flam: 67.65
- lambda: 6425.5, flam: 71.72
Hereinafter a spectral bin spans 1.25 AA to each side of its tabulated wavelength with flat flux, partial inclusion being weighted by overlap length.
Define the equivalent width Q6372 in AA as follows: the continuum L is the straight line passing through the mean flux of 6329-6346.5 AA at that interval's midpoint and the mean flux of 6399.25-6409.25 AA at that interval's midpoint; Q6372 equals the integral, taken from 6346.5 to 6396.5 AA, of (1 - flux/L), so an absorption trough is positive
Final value 2.2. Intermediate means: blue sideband 70.3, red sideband 73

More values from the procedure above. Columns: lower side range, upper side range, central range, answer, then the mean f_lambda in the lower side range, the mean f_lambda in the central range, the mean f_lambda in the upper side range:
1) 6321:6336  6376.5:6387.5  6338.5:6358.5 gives 1.2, 72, 67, 69.9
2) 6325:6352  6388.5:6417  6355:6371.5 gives 0.8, 69.2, 67.2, 72.8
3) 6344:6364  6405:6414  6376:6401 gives -0.6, 67.8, 71.5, 71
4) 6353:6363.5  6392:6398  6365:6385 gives 1.3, 69.8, 66.8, 72.9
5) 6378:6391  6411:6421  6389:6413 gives -0.8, 71.4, 73.2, 70.3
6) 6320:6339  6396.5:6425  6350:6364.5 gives 0.7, 72.7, 68.8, 71.9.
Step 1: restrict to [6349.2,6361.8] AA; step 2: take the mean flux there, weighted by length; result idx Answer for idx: 68.7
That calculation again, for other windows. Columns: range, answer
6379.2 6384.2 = 73.2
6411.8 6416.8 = 70.2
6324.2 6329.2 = 68.2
